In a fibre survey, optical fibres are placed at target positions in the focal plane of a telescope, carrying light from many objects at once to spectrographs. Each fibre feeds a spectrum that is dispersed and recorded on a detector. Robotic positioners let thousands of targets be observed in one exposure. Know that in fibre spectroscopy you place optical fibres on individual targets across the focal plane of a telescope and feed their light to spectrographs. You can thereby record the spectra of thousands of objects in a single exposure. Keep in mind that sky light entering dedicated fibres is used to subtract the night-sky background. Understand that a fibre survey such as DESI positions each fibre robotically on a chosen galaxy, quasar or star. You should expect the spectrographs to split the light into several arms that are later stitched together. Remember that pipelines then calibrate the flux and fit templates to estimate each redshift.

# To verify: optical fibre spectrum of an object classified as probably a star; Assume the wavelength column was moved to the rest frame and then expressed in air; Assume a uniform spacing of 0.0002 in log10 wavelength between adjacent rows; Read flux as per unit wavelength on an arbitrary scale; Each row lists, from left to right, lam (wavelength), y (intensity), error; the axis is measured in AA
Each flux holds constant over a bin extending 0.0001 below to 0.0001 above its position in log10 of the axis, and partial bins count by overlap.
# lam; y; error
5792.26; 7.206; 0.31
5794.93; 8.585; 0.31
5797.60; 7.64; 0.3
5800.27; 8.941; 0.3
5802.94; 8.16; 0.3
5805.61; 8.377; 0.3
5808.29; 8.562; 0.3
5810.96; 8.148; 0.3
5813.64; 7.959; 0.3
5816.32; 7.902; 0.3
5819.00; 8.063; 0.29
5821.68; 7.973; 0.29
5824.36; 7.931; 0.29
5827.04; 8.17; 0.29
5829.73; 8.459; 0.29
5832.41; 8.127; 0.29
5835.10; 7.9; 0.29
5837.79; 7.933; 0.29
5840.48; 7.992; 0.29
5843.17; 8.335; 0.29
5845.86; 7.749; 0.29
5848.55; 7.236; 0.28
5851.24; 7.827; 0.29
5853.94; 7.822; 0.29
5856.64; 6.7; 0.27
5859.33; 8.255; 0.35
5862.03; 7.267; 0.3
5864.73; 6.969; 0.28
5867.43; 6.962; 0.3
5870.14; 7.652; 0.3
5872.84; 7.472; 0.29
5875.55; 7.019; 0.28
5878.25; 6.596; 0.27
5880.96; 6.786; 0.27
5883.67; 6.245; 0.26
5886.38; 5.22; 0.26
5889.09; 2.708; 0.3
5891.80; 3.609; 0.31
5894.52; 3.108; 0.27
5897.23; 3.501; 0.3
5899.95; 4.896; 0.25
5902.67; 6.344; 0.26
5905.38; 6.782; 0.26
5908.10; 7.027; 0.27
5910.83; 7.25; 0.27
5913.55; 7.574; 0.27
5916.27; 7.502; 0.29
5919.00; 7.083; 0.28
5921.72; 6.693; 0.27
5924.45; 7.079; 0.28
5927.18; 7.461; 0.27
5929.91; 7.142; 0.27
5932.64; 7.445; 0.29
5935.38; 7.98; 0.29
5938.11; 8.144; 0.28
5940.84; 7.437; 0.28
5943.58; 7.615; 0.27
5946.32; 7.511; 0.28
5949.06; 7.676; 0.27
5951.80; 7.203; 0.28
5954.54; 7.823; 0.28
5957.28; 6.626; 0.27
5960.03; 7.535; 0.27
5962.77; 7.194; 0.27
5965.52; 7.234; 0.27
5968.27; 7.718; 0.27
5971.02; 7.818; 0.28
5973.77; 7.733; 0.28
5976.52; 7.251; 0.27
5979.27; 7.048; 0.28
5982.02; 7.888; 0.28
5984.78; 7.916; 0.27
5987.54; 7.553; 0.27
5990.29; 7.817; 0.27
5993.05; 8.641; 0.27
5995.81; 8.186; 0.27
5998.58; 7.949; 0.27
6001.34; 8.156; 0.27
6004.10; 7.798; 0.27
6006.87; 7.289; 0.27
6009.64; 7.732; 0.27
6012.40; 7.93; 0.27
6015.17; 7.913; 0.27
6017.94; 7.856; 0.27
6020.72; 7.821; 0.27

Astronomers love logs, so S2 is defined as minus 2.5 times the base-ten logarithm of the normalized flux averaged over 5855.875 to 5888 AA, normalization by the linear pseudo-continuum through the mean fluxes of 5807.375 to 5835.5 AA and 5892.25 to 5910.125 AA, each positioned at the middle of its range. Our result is -0.10 mag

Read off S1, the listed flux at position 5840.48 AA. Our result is 7.992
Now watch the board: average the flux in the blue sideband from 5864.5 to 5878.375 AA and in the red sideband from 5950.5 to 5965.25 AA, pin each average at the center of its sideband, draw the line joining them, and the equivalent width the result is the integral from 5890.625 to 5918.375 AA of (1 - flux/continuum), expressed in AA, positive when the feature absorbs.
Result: 5.4 AA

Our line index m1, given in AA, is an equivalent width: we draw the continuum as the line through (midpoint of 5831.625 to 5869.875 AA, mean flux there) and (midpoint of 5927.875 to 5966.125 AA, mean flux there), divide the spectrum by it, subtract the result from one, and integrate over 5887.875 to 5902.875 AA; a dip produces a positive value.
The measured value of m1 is 7.3 AA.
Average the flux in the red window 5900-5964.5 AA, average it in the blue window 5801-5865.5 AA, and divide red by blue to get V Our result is 0.9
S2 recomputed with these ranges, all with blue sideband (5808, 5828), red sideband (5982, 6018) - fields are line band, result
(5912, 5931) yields 0.11 mag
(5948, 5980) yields 0.07 mag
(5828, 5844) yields -0.01 mag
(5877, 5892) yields 0.45 mag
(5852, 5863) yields 0.07 mag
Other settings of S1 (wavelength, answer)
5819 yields 8.063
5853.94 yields 7.822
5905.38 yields 6.782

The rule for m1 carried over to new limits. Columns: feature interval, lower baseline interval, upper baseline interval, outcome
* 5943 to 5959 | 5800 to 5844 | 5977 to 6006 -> 1.1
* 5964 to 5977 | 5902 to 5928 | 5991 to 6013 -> 0.1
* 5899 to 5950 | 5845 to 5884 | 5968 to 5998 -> 2.2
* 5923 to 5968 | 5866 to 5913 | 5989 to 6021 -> -3.9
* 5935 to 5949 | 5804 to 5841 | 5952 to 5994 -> -0.1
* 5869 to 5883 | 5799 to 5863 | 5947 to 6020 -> 1.5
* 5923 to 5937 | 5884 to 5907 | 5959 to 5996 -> -3.6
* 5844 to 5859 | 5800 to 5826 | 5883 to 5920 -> -1.1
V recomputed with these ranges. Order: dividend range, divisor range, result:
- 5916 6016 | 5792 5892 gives 1.01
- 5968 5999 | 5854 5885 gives 1.10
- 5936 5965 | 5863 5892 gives 1.20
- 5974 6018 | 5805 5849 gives 0.97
